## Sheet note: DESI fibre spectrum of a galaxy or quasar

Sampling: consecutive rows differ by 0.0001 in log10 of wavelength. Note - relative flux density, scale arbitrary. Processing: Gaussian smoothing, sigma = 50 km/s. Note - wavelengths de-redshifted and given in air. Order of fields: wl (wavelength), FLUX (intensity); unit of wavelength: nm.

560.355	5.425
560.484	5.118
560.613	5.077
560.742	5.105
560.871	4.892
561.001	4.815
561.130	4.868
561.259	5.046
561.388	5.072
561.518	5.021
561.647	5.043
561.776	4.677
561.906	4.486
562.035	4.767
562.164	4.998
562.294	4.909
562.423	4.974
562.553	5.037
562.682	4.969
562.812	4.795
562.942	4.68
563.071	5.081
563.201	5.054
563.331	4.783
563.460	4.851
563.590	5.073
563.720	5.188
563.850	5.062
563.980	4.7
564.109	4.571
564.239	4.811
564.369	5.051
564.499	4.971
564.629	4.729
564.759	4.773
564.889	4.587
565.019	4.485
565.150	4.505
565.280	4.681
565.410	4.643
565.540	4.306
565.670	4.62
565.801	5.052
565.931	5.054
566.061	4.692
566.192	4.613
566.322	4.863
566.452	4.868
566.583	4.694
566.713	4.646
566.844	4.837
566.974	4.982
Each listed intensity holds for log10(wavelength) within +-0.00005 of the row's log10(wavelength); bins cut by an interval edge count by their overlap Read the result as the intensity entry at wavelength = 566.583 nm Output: 4.694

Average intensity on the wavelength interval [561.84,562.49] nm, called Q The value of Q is 4.82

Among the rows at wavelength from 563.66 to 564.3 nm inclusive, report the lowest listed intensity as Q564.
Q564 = 4.571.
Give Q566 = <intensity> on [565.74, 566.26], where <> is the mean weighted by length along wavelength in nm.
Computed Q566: 4.85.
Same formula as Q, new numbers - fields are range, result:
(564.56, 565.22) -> 4.61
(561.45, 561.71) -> 5.02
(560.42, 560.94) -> 5.04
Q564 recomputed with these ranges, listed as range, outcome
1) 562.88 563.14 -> 4.68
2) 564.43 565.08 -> 4.485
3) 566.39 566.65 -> 4.694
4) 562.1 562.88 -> 4.795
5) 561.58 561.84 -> 4.677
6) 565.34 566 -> 4.306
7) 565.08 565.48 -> 4.505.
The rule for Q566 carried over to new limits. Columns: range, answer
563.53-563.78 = 5.13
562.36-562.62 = 5.01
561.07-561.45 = 5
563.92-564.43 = 4.79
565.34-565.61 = 4.49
